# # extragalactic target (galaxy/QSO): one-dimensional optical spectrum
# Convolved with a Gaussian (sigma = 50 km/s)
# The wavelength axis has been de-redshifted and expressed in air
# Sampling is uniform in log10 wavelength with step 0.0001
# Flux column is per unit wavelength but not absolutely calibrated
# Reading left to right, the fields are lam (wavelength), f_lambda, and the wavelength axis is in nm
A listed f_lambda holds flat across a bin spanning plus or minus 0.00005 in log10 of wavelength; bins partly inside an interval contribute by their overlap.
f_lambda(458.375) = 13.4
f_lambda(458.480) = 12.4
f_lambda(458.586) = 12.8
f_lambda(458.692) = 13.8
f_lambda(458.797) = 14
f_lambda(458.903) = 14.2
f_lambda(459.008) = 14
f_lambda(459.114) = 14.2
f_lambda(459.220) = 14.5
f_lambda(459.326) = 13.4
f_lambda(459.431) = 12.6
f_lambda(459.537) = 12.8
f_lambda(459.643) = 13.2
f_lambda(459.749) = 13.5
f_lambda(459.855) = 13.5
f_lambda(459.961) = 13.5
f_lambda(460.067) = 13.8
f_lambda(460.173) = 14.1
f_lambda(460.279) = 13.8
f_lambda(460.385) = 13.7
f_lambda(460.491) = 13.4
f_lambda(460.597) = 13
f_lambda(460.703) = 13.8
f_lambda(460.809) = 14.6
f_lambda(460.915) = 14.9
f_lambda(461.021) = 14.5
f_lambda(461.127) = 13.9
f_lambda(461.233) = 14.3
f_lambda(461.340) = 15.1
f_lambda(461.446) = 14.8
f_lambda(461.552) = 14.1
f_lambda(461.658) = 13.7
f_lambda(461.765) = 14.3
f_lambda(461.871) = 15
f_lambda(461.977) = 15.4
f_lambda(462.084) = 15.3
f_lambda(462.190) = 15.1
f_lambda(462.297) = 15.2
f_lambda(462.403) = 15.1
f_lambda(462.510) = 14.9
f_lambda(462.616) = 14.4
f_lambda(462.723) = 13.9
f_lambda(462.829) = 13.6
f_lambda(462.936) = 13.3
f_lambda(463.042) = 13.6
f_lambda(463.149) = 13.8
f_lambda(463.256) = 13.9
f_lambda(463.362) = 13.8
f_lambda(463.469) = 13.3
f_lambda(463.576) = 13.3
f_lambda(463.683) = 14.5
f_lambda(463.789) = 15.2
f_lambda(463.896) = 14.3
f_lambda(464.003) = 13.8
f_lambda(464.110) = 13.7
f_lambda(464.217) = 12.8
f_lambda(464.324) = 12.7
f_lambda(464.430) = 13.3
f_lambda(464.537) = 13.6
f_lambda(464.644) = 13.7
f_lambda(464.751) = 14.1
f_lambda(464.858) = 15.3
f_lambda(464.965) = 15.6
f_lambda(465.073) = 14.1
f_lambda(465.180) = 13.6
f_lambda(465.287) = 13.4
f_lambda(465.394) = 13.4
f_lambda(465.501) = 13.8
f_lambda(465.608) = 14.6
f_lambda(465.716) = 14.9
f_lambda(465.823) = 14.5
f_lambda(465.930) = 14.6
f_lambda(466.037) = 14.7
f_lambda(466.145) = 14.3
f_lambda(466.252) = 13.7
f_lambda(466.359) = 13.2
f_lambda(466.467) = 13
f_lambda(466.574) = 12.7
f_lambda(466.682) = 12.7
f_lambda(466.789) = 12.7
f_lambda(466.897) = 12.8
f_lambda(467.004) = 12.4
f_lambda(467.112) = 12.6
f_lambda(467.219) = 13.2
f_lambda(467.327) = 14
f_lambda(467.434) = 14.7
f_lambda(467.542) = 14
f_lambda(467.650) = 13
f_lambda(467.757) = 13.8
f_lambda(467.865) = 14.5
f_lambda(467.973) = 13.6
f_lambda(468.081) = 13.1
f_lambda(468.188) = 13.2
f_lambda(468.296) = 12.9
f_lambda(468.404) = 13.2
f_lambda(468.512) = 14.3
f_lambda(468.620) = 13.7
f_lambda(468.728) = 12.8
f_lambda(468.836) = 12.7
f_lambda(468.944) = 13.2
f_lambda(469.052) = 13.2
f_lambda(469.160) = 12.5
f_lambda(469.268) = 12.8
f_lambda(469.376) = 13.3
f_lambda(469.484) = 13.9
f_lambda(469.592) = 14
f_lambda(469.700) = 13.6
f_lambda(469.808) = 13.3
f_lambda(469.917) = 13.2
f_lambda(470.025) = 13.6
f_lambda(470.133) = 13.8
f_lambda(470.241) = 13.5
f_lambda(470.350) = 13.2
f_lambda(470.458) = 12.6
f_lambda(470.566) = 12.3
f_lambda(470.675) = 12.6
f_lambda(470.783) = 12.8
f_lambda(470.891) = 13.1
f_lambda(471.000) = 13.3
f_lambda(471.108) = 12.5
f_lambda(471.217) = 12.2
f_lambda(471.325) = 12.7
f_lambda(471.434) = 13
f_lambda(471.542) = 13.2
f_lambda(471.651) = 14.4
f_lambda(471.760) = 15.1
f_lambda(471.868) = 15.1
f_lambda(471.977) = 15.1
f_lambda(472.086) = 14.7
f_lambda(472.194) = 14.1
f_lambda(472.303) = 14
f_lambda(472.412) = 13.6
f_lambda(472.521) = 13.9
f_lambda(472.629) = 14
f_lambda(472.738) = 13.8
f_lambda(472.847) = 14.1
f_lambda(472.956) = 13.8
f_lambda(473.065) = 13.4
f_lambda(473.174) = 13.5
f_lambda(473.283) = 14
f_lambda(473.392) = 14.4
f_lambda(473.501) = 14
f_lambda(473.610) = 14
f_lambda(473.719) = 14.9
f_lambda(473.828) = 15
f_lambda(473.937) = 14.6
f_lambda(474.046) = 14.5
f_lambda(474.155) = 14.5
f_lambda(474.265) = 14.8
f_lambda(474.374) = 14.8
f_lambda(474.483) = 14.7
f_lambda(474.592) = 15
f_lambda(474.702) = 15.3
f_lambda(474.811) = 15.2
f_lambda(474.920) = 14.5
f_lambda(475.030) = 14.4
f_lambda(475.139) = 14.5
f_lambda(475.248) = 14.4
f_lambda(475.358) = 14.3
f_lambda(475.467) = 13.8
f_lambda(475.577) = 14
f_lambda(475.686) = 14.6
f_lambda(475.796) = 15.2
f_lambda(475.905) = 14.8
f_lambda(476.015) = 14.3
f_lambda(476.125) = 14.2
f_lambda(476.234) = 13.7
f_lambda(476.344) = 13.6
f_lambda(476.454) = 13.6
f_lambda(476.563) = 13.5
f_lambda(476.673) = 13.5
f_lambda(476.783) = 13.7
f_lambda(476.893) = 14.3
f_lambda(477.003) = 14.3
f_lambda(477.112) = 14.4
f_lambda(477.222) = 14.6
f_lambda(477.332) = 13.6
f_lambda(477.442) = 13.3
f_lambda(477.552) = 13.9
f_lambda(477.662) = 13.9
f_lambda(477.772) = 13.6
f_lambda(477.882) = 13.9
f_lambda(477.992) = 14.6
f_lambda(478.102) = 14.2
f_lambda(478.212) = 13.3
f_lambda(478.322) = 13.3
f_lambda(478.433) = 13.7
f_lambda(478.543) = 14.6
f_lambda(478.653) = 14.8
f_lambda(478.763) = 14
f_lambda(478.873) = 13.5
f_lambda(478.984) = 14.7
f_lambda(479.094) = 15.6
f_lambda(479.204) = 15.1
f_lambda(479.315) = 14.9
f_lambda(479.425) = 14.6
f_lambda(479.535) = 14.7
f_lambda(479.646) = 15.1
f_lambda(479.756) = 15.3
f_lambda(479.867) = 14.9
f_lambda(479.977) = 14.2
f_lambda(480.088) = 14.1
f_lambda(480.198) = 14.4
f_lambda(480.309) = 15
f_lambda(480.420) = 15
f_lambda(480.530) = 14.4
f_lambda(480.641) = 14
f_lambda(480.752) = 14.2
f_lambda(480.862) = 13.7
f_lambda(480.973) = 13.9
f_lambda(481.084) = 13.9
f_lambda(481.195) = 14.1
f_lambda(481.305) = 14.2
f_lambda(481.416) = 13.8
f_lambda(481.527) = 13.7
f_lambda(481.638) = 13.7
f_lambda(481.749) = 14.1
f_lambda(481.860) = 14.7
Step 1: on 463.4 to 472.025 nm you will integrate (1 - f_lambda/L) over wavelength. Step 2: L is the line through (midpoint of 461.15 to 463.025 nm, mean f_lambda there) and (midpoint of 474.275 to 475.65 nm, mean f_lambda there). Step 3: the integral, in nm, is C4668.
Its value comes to 0.59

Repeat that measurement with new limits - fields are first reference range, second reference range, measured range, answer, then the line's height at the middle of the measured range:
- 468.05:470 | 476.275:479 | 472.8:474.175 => -0.06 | 13.6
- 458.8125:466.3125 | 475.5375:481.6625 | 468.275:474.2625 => 0.21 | 14.1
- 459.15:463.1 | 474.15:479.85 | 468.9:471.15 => 0.17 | 14.2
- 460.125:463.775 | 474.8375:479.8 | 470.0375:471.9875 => 0.12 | 14.2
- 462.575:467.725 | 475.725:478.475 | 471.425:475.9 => -0.15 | 13.9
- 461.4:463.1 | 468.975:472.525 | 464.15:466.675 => 0.04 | 14.1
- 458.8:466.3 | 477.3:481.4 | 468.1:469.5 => 0.09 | 14.1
